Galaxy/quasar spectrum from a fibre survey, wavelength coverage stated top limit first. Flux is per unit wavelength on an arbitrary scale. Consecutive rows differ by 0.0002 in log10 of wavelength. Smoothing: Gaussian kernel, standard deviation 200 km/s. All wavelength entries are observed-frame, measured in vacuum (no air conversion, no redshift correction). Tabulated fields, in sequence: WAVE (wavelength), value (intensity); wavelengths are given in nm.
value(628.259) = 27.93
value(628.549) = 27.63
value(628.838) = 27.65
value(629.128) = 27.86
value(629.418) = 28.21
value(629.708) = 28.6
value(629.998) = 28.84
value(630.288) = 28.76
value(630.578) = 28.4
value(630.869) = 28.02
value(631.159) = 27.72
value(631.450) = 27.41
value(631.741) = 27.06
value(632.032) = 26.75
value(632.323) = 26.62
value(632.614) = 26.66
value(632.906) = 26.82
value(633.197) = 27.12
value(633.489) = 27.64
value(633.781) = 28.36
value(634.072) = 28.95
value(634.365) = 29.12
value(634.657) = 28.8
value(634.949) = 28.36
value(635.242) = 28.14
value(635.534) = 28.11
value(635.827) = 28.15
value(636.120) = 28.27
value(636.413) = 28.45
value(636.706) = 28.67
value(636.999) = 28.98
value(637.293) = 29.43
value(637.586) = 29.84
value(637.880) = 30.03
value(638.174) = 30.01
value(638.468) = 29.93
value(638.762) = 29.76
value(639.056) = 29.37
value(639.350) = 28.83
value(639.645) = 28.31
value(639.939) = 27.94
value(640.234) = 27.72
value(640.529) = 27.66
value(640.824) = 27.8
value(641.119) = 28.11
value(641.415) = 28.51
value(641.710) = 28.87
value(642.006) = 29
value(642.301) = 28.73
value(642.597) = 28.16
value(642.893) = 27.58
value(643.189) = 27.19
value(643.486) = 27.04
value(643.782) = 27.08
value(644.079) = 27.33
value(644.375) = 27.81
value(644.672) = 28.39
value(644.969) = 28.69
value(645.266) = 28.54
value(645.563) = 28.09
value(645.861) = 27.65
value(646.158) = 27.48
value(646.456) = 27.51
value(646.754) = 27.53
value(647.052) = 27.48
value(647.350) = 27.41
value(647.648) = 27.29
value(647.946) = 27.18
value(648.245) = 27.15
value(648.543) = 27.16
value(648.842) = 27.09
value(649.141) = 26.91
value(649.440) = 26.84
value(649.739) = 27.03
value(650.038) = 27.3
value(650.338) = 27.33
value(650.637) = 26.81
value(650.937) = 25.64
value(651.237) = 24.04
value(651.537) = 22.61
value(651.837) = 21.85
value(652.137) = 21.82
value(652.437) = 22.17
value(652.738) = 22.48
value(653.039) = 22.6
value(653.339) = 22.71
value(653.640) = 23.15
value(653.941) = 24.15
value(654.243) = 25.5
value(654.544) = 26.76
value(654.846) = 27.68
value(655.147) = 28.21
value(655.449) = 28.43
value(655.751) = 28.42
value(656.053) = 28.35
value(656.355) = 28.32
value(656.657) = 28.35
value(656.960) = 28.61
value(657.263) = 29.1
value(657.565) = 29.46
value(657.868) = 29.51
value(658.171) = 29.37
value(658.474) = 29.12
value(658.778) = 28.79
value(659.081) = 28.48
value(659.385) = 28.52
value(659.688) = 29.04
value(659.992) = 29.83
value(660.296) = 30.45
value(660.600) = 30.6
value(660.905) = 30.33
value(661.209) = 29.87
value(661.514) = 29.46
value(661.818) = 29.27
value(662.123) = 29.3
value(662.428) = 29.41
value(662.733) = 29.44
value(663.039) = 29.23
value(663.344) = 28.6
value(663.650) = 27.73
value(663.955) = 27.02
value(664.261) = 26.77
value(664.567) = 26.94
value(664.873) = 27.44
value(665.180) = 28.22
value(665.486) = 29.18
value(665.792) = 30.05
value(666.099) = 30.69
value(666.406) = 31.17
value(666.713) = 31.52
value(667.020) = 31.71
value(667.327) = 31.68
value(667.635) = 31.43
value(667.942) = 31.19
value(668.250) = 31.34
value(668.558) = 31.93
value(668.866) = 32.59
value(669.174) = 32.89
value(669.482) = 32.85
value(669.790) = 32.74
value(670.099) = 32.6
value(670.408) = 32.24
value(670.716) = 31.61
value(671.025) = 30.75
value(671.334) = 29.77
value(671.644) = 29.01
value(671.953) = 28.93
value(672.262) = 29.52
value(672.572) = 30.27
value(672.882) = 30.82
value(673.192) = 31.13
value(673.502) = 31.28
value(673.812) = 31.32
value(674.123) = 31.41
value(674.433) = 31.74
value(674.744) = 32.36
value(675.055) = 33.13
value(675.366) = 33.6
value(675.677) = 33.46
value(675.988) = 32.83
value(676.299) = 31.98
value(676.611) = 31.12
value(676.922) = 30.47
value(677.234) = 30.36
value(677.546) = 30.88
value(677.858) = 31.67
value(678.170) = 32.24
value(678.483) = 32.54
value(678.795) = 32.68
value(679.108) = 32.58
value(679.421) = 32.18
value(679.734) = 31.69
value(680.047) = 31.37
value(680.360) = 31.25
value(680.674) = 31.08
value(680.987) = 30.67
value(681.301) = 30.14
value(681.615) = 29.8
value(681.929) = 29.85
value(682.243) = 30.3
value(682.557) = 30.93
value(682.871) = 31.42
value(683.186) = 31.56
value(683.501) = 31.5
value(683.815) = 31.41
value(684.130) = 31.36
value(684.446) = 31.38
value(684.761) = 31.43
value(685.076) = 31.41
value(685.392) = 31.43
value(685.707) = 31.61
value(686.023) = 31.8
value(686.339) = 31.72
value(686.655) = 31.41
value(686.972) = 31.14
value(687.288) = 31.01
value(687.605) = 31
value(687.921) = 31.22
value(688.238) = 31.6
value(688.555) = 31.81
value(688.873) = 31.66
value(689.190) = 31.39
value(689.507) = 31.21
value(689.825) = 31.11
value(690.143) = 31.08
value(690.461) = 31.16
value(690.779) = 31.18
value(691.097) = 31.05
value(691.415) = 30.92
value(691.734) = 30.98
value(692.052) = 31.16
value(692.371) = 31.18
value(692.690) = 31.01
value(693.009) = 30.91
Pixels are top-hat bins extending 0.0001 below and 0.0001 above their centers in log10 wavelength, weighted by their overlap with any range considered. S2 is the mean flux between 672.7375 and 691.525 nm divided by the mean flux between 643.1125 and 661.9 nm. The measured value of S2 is 1.2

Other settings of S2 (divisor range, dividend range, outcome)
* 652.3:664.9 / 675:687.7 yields 1.13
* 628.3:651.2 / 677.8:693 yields 1.12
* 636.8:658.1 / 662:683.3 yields 1.13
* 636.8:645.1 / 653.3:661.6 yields 0.99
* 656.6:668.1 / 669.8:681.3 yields 1.07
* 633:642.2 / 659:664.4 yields 1.02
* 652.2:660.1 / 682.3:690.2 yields 1.16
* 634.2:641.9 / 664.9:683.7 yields 1.09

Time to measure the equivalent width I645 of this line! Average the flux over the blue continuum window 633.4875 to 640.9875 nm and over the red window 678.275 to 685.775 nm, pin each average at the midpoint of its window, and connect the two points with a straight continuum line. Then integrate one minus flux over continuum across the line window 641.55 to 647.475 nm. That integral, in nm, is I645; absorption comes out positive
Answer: 0.26 nm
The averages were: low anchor 28.7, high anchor 31.3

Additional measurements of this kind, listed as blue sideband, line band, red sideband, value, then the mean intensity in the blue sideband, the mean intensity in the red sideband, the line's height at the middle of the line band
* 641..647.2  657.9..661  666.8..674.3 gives 0.05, 27.9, 31.3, 29.9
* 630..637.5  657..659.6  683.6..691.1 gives 0.05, 28.1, 31.4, 29.6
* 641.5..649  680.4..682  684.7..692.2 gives 0.02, 27.7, 31.3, 30.7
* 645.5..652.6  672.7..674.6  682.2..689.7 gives -0.10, 26.2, 31.4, 29.6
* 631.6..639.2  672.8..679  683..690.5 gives -0.22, 28.4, 31.4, 30.8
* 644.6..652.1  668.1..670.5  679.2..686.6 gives -0.24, 26.7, 31.2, 29.4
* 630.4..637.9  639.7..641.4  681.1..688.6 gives 0.03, 28.1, 31.2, 28.5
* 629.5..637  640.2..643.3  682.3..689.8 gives 0.04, 28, 31.4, 28.6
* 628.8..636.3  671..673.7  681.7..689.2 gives 0.03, 27.9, 31.3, 30.5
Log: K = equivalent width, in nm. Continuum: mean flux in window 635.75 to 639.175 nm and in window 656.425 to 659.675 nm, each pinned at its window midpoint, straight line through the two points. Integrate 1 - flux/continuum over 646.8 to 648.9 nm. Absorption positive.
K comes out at 0.131 nm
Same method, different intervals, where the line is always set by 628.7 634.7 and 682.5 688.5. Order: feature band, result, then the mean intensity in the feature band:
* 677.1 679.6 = -0.08 nm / 31.9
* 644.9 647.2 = 0.08 nm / 27.8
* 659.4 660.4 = 0.00 nm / 29.6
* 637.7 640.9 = -0.06 nm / 28.9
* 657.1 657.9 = 0.01 nm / 29.3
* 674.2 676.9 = -0.14 nm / 32.4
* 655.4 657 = 0.06 nm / 28.4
